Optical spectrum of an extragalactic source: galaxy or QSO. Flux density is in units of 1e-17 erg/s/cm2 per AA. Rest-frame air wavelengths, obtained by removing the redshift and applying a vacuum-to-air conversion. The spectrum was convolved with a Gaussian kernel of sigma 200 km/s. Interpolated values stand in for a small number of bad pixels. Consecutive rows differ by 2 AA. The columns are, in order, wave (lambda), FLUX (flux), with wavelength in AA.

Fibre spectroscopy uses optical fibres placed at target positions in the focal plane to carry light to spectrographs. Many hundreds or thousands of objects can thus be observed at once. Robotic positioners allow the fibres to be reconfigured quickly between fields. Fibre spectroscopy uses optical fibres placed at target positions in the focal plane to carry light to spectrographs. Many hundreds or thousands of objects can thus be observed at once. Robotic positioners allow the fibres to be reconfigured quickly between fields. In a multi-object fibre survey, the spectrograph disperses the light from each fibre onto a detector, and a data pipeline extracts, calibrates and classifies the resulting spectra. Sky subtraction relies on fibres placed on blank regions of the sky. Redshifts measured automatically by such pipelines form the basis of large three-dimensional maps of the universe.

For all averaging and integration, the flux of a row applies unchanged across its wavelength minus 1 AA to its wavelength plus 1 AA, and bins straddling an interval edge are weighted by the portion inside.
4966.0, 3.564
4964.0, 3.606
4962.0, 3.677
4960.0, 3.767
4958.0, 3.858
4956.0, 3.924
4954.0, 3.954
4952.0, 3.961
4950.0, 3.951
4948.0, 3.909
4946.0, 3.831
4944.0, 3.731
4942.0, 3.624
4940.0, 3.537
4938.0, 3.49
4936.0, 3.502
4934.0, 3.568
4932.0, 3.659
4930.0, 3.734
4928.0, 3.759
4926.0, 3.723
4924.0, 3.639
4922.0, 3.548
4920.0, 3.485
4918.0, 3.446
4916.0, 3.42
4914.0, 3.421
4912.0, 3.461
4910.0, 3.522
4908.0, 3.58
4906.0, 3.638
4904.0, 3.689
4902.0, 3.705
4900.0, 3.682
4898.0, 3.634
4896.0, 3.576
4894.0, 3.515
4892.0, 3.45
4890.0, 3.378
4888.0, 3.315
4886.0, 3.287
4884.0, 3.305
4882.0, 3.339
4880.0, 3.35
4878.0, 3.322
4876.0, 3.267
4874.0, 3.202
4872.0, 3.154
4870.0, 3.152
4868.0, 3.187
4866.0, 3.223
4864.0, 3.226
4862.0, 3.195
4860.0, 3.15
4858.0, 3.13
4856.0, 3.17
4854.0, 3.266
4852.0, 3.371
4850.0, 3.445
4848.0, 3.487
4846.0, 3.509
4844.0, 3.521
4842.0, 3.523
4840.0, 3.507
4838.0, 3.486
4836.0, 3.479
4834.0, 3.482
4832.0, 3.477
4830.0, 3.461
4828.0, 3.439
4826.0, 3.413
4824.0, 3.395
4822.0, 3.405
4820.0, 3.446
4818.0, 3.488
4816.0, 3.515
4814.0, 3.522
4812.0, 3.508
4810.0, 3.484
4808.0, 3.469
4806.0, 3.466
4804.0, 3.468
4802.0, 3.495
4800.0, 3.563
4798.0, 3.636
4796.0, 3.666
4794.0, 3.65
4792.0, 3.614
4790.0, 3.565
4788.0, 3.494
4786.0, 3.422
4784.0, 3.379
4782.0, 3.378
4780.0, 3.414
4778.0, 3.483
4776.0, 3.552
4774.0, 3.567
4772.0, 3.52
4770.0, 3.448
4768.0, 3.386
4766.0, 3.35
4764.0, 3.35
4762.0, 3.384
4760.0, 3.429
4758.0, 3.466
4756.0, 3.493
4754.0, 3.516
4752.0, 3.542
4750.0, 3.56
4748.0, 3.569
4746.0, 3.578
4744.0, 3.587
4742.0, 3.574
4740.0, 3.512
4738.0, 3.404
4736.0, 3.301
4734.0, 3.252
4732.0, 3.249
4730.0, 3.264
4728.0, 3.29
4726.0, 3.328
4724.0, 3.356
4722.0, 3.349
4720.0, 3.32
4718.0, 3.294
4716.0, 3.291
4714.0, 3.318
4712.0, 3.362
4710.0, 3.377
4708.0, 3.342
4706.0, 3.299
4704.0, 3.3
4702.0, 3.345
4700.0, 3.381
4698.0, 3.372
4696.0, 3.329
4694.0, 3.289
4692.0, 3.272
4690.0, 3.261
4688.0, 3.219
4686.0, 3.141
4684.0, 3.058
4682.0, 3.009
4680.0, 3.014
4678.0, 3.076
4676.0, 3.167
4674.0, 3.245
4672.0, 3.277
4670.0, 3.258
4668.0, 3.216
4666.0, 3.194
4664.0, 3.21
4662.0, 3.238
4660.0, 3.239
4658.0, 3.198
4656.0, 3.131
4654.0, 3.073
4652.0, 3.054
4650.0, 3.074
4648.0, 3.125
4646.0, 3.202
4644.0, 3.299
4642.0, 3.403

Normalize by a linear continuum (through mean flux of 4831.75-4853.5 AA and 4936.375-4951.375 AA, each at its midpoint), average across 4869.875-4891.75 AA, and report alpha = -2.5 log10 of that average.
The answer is 0.09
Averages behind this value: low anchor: 3.48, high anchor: 3.72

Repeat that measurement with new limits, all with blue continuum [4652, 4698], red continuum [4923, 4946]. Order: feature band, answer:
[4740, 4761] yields -0.07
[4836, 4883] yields 0.06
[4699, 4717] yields -0.03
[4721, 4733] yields -0.01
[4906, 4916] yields 0.03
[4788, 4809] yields -0.05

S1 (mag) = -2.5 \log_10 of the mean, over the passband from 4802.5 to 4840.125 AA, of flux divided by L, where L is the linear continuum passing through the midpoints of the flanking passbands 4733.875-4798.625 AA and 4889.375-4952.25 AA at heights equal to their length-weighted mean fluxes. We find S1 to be 0.02 mag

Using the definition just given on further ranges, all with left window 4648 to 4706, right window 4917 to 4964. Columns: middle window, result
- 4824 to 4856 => 0.02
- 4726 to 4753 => -0.04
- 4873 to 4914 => 0.05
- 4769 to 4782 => -0.03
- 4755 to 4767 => -0.02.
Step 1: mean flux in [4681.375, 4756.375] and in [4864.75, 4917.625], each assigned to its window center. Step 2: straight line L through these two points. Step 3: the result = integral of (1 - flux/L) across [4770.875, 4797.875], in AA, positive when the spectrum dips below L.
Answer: -1.16 AA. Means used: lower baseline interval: 3.35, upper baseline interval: 3.41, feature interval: 3.52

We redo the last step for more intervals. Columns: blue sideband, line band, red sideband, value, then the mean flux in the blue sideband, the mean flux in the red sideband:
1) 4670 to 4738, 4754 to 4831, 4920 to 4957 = -0.9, 3.27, 3.72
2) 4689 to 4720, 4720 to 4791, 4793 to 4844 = -0.7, 3.32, 3.5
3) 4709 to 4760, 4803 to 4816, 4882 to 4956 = 0.0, 3.41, 3.6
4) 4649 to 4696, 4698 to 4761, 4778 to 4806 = -1.1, 3.17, 3.52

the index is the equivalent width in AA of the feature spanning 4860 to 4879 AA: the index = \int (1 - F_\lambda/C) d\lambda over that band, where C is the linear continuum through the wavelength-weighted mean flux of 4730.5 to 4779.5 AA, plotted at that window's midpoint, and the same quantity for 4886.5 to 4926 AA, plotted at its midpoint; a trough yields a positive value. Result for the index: 1.6 AA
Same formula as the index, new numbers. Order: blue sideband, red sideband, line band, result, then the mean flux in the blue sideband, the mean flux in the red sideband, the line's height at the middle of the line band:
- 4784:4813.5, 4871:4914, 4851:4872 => 1.6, 3.53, 3.45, 3.47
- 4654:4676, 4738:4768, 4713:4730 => 0.4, 3.21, 3.49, 3.39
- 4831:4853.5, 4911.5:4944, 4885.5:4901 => 0.2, 3.48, 3.57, 3.53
